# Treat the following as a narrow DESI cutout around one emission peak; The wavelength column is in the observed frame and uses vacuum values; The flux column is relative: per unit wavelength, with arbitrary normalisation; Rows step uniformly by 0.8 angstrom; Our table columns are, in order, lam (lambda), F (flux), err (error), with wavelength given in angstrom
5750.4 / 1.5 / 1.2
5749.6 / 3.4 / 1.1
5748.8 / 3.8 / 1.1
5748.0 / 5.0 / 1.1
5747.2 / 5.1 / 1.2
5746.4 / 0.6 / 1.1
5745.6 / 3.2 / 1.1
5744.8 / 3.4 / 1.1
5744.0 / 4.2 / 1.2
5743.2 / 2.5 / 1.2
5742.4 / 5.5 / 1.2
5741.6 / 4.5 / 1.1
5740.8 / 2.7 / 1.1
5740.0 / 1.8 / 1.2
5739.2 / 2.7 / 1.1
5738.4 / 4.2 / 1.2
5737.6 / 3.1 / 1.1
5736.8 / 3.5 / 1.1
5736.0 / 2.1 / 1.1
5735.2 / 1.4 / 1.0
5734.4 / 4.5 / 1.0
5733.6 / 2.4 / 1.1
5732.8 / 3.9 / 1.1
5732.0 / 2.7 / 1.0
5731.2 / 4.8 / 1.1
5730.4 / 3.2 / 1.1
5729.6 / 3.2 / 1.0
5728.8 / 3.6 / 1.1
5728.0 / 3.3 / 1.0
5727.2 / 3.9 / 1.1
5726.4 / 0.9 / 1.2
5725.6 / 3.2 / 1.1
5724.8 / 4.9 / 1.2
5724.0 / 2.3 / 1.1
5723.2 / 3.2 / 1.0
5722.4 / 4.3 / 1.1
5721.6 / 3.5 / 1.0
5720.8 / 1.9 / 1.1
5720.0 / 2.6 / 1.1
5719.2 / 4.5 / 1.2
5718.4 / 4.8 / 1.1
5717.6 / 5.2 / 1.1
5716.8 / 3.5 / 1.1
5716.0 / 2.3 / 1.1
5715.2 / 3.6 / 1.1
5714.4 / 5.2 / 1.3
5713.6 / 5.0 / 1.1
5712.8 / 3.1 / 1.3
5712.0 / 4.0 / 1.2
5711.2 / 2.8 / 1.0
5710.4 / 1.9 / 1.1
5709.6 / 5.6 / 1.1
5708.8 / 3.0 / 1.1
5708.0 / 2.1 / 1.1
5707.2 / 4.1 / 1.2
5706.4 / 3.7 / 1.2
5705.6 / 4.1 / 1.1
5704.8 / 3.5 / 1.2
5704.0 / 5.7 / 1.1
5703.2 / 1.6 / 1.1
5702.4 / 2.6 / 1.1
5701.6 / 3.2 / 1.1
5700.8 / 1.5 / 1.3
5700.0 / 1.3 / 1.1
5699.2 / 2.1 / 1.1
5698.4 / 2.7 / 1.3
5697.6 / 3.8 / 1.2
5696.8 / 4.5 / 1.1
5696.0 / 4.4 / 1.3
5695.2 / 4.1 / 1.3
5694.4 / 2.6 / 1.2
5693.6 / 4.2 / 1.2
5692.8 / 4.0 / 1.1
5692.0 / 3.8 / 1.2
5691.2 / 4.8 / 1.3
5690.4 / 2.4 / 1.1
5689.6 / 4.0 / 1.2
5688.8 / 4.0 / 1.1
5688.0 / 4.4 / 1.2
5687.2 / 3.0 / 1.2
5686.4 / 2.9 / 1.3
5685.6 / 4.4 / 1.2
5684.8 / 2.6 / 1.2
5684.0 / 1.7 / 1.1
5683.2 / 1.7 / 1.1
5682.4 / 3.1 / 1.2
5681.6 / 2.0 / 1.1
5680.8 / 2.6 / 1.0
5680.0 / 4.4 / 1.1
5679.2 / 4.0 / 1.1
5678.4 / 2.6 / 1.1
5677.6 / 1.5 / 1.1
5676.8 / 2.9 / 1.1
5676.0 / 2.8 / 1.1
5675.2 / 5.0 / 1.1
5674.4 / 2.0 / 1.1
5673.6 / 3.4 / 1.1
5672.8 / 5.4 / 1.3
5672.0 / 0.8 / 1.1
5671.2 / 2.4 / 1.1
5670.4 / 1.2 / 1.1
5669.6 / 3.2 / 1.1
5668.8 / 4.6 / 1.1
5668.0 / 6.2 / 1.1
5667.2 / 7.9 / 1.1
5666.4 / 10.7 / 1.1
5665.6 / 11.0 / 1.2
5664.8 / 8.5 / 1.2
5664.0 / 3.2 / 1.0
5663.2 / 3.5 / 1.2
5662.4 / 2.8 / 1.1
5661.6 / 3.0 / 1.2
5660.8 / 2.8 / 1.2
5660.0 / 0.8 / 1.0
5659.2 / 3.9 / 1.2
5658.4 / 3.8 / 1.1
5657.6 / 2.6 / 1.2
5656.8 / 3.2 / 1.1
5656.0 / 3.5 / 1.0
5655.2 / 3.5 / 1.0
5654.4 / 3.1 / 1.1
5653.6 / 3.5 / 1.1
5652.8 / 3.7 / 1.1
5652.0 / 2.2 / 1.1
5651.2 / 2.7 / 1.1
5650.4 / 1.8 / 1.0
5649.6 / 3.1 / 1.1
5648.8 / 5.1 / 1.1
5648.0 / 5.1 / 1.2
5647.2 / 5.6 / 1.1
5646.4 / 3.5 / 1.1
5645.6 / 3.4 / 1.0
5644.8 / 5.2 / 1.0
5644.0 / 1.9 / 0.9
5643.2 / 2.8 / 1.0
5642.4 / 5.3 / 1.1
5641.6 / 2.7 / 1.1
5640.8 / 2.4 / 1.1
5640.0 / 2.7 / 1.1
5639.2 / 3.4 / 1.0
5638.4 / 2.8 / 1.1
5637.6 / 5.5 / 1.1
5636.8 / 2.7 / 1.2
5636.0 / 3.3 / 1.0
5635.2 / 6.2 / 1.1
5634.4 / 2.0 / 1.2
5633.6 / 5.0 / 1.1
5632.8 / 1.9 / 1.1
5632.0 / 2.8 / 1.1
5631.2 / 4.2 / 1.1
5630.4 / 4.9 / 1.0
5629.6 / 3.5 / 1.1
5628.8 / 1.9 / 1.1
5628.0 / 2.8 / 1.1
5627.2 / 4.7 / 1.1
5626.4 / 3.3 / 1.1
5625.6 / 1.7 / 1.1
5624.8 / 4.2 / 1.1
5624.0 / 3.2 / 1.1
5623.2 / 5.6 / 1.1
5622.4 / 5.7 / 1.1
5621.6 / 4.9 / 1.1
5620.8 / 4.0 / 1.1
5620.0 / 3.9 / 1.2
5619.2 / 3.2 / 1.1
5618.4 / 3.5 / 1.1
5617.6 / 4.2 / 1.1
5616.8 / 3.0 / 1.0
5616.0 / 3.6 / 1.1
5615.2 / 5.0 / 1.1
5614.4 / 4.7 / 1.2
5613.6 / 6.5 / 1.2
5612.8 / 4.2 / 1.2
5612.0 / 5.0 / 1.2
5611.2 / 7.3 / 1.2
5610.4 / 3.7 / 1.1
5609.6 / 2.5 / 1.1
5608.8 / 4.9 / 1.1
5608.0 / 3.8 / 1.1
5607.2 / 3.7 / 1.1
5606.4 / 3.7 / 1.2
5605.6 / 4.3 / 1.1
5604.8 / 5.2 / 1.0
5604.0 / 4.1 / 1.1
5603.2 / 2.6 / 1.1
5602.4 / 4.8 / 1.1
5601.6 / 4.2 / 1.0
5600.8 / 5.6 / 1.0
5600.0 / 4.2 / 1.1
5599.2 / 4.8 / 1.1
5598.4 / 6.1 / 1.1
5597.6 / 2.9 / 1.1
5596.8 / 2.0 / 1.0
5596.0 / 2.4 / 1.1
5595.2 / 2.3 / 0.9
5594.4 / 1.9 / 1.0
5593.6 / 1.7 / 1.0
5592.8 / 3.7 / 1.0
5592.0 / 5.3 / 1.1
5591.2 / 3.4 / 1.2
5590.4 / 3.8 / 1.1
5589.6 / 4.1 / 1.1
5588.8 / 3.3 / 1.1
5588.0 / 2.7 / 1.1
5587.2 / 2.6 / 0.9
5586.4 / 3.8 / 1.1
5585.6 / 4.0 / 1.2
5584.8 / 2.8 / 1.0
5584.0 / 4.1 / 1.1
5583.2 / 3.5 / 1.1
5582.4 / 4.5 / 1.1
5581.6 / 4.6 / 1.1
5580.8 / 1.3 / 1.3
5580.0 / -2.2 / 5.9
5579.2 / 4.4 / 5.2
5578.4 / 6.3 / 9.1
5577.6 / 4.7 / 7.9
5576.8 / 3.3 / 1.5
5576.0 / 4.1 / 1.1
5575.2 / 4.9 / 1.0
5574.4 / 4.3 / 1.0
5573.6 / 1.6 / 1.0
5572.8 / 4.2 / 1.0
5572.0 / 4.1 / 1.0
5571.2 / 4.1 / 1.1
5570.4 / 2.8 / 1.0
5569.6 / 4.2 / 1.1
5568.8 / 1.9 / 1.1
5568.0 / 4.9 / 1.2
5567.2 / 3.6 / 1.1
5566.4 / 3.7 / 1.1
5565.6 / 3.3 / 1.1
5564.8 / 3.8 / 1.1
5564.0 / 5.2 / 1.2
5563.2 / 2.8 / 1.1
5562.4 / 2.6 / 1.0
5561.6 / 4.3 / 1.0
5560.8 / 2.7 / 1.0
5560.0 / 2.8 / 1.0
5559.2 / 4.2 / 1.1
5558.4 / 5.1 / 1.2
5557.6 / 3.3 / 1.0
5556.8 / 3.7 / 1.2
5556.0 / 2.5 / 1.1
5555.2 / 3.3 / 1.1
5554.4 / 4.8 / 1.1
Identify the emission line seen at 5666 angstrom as Hbeta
